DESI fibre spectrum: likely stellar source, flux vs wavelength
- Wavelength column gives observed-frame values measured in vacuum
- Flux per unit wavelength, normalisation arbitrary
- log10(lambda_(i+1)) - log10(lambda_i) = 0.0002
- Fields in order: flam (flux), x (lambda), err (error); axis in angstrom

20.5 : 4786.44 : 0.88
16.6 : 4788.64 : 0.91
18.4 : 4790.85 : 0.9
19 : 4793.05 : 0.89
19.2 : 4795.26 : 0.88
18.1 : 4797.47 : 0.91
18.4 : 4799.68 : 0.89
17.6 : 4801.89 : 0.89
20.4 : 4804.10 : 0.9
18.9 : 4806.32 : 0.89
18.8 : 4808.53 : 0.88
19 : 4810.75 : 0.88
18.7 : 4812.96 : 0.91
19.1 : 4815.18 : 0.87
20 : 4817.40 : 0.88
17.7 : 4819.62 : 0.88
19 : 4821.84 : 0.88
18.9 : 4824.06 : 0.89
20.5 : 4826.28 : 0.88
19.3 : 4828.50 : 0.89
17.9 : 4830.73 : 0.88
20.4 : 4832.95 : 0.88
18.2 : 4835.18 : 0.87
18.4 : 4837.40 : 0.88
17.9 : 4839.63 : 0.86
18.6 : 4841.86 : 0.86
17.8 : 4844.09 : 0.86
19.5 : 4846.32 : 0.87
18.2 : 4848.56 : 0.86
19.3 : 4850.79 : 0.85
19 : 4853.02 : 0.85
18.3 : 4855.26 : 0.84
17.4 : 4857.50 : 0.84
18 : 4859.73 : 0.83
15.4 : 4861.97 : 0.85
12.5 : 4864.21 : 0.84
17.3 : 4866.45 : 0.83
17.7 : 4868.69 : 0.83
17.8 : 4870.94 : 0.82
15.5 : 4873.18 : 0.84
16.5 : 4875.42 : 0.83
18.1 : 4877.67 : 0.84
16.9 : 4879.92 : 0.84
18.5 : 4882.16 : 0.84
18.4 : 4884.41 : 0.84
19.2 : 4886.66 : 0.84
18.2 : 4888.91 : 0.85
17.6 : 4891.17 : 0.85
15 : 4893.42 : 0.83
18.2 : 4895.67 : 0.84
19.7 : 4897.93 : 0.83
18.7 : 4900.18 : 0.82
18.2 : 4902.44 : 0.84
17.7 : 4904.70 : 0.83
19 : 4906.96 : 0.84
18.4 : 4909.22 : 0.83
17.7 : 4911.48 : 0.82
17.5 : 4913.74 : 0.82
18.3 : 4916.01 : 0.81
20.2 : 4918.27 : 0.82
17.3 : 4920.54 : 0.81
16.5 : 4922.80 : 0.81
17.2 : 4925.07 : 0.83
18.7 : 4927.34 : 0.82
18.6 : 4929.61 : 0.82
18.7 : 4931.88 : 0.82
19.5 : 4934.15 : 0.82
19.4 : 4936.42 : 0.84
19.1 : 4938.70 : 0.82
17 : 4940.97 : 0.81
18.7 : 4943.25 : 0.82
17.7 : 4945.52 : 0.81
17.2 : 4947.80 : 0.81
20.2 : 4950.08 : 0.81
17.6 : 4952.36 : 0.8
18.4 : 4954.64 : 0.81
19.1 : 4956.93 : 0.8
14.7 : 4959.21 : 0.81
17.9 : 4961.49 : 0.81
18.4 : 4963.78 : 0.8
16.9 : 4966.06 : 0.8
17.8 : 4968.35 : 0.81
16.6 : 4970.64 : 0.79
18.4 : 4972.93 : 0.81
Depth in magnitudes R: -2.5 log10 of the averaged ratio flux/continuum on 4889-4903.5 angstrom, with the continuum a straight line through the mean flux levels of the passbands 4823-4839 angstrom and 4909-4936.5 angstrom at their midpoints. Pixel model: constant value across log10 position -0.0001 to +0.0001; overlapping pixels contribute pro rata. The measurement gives 0.034 mag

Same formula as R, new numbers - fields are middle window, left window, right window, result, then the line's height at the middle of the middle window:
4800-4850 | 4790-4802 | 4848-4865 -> -0.05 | 18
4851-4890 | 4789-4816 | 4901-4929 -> 0.06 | 18.3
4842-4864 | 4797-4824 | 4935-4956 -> 0.05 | 18.7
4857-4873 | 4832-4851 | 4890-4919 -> 0.12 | 18.5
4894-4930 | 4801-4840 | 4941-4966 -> 0.00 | 18.2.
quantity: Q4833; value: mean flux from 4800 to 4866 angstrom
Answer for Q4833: 18.4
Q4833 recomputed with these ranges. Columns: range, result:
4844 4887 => 17.5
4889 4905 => 17.9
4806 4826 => 19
